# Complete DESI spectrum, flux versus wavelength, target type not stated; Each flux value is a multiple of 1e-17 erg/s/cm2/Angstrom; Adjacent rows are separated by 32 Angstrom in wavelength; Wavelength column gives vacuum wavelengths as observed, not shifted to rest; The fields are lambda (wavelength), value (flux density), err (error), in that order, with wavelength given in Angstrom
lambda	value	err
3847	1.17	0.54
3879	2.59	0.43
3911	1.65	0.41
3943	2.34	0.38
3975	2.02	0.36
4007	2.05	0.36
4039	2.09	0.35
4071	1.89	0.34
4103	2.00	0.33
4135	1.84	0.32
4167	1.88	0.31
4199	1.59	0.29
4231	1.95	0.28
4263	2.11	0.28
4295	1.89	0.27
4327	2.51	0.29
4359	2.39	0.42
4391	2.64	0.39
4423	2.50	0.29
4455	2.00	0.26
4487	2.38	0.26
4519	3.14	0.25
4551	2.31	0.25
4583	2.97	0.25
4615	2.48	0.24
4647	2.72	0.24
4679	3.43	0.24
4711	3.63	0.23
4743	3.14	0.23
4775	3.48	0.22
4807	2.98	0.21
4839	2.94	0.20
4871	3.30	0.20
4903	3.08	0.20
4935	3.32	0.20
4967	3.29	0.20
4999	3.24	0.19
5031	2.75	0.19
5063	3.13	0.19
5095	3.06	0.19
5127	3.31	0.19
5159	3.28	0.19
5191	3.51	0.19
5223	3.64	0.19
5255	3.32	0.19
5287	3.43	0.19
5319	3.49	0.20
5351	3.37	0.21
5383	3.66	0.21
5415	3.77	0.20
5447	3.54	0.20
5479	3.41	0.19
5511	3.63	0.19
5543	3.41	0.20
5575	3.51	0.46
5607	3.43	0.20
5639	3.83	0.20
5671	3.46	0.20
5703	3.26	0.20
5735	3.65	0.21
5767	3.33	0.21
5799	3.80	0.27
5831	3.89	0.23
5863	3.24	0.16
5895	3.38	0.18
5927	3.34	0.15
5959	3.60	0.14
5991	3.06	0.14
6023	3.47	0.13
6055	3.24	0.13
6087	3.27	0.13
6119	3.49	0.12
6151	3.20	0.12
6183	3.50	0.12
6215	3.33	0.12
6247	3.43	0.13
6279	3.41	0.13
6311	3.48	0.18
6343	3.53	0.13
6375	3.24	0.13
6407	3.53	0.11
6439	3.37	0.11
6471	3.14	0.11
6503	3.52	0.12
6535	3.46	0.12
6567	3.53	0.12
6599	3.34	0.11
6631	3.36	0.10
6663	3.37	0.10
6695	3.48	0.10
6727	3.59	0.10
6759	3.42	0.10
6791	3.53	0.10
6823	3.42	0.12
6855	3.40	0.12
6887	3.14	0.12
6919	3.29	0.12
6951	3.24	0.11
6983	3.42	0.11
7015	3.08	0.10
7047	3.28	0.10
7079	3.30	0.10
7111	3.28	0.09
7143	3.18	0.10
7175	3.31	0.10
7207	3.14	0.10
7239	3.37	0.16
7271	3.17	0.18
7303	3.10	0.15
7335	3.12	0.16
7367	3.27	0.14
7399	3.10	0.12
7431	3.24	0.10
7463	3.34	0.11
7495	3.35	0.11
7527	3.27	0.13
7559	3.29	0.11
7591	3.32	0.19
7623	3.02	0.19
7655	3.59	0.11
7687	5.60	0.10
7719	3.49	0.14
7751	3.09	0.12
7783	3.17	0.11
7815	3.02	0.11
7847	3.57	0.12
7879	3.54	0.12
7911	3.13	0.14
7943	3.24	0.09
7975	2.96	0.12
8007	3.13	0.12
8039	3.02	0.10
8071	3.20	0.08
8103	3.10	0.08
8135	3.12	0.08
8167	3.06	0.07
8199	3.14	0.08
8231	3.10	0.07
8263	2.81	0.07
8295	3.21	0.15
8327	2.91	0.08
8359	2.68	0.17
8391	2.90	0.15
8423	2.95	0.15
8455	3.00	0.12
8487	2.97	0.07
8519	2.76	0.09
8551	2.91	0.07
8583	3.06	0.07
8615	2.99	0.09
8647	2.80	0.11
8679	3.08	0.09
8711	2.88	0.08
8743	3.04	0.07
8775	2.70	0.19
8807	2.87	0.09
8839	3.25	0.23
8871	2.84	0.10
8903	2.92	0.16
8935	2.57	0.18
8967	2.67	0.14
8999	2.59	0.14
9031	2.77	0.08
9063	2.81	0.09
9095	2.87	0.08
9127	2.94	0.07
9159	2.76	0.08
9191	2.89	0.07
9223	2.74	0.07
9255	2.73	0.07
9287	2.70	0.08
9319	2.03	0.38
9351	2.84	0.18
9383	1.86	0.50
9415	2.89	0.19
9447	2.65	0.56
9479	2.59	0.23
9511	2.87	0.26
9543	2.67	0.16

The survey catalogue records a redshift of 0.17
